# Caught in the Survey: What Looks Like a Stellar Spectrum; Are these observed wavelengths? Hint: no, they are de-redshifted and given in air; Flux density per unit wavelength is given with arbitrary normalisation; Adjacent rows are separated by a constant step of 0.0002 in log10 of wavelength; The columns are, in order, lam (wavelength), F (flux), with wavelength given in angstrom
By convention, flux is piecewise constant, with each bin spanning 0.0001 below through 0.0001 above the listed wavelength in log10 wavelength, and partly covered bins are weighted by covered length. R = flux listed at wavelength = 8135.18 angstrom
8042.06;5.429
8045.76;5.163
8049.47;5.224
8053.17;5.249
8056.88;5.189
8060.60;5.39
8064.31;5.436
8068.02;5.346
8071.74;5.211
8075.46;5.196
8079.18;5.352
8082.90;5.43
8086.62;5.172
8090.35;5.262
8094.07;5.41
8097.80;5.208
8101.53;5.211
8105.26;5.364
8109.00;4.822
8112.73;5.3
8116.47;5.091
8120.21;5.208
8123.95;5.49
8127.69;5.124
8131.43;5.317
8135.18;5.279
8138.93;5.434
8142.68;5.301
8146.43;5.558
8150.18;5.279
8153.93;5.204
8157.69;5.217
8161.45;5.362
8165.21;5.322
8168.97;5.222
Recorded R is 5.279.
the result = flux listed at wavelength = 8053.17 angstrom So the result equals 5.249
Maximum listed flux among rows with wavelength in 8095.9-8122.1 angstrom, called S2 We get 5.364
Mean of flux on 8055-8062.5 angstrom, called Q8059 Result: 5.29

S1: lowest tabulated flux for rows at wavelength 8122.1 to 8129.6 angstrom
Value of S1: 5.124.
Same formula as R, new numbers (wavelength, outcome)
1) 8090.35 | 5.262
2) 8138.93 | 5.434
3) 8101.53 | 5.211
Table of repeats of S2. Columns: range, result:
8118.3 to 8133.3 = 5.49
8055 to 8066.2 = 5.436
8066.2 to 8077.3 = 5.346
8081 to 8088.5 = 5.43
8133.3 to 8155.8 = 5.558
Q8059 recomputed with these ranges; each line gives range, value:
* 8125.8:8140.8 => 5.29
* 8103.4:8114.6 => 5.16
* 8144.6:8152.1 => 5.42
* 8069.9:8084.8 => 5.3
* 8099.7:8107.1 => 5.29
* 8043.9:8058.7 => 5.21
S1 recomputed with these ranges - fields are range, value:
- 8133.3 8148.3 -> 5.279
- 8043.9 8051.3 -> 5.163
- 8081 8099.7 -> 5.172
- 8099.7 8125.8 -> 4.822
